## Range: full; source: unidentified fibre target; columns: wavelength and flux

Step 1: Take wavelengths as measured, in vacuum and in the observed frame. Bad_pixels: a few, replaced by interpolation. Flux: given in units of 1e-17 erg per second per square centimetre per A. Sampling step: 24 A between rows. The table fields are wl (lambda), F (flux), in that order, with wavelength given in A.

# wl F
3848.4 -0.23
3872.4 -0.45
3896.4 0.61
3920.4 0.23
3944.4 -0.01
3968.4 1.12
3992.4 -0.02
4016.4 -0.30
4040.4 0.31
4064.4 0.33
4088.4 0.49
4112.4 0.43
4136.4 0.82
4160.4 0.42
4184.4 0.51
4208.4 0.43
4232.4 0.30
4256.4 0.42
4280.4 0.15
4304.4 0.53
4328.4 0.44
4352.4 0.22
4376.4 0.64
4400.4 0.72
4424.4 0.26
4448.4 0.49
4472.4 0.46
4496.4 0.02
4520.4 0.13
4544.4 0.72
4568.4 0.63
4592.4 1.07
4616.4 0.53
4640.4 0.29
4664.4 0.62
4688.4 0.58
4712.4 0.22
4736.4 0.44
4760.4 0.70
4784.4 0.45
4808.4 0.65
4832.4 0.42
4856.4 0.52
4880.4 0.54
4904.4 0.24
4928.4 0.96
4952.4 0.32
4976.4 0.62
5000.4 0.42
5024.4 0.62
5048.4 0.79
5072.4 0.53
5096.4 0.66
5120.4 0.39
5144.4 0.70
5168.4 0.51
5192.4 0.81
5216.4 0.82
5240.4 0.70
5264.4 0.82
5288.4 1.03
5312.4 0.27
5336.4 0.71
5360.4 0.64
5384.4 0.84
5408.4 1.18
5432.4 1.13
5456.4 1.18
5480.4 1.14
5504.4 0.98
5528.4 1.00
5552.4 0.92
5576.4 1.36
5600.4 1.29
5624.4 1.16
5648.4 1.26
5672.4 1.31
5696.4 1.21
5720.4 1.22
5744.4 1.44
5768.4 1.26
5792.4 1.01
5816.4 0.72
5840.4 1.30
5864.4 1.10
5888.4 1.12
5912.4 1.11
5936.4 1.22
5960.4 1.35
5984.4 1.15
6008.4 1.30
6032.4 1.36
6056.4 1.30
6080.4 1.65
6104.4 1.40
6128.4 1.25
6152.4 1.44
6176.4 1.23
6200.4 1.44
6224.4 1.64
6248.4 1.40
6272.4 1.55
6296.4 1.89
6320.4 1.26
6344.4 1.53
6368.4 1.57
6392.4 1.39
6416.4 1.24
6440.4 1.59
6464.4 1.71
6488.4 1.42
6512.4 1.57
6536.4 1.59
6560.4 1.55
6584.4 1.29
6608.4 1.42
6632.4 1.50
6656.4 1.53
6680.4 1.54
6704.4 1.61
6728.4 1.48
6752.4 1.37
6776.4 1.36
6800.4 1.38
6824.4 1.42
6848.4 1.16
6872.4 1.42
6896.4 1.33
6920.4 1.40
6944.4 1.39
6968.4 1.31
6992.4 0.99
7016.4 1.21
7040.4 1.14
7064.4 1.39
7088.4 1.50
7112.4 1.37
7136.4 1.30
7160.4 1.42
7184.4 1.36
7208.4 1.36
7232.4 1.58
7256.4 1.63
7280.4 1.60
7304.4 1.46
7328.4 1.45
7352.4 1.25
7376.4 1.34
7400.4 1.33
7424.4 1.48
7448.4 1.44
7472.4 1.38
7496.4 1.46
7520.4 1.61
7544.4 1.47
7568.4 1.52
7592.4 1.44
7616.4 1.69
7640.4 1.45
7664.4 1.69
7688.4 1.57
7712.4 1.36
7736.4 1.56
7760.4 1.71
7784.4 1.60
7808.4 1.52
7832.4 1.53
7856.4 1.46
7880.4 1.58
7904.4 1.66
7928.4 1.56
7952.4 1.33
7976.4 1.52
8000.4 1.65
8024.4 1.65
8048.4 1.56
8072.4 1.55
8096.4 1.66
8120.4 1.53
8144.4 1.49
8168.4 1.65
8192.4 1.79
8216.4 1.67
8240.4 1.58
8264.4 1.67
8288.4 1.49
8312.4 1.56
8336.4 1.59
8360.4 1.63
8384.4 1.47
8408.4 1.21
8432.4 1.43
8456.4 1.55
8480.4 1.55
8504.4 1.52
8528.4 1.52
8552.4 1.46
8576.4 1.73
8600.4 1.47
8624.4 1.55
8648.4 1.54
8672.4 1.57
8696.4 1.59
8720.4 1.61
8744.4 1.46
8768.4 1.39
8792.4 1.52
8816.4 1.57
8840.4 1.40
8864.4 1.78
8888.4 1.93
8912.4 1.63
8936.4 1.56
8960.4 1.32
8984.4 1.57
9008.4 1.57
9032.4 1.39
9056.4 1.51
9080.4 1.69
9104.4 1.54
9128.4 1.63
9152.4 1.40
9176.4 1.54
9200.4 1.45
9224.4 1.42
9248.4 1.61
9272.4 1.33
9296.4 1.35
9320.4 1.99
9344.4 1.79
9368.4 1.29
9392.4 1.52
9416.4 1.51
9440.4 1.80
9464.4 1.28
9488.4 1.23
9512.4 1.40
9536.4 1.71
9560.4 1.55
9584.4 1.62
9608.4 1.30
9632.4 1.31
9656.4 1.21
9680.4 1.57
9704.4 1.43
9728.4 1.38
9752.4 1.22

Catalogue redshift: 0.351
